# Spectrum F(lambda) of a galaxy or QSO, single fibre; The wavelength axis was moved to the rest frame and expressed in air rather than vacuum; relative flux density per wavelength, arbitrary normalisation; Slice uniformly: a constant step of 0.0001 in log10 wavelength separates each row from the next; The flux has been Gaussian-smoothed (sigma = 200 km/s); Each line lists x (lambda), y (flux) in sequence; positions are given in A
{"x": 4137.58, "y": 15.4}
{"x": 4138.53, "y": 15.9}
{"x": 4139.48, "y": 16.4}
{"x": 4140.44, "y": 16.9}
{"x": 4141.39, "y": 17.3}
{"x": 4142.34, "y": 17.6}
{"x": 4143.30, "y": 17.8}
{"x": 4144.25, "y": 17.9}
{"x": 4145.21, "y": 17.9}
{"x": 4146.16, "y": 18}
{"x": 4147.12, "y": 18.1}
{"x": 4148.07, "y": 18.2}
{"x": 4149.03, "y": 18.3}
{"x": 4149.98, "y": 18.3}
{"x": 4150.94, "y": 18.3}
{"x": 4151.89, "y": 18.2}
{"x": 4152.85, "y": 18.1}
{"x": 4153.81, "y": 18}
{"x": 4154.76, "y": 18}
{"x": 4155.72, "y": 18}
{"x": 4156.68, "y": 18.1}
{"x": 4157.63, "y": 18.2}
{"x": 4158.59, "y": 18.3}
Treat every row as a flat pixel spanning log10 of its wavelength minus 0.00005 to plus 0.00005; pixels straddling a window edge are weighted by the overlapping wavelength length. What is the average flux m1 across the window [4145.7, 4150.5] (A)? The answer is 18.2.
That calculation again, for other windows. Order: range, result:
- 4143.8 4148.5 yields 18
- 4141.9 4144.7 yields 17.8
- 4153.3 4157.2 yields 18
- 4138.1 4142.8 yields 16.8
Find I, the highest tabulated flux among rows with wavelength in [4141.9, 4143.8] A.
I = 17.8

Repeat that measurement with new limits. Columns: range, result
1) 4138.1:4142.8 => 17.6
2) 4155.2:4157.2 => 18.1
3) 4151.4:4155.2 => 18.2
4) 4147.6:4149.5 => 18.3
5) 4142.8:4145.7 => 17.9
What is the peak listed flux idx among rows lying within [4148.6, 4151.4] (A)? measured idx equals 18.3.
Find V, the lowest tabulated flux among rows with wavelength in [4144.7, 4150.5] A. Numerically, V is 17.9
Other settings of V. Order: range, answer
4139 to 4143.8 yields 16.4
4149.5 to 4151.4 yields 18.3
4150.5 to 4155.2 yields 18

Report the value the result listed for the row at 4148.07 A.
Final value 18.2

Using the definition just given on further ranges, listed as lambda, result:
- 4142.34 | 17.6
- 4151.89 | 18.2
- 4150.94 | 18.3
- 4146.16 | 18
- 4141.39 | 17.3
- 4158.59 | 18.3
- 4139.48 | 16.4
